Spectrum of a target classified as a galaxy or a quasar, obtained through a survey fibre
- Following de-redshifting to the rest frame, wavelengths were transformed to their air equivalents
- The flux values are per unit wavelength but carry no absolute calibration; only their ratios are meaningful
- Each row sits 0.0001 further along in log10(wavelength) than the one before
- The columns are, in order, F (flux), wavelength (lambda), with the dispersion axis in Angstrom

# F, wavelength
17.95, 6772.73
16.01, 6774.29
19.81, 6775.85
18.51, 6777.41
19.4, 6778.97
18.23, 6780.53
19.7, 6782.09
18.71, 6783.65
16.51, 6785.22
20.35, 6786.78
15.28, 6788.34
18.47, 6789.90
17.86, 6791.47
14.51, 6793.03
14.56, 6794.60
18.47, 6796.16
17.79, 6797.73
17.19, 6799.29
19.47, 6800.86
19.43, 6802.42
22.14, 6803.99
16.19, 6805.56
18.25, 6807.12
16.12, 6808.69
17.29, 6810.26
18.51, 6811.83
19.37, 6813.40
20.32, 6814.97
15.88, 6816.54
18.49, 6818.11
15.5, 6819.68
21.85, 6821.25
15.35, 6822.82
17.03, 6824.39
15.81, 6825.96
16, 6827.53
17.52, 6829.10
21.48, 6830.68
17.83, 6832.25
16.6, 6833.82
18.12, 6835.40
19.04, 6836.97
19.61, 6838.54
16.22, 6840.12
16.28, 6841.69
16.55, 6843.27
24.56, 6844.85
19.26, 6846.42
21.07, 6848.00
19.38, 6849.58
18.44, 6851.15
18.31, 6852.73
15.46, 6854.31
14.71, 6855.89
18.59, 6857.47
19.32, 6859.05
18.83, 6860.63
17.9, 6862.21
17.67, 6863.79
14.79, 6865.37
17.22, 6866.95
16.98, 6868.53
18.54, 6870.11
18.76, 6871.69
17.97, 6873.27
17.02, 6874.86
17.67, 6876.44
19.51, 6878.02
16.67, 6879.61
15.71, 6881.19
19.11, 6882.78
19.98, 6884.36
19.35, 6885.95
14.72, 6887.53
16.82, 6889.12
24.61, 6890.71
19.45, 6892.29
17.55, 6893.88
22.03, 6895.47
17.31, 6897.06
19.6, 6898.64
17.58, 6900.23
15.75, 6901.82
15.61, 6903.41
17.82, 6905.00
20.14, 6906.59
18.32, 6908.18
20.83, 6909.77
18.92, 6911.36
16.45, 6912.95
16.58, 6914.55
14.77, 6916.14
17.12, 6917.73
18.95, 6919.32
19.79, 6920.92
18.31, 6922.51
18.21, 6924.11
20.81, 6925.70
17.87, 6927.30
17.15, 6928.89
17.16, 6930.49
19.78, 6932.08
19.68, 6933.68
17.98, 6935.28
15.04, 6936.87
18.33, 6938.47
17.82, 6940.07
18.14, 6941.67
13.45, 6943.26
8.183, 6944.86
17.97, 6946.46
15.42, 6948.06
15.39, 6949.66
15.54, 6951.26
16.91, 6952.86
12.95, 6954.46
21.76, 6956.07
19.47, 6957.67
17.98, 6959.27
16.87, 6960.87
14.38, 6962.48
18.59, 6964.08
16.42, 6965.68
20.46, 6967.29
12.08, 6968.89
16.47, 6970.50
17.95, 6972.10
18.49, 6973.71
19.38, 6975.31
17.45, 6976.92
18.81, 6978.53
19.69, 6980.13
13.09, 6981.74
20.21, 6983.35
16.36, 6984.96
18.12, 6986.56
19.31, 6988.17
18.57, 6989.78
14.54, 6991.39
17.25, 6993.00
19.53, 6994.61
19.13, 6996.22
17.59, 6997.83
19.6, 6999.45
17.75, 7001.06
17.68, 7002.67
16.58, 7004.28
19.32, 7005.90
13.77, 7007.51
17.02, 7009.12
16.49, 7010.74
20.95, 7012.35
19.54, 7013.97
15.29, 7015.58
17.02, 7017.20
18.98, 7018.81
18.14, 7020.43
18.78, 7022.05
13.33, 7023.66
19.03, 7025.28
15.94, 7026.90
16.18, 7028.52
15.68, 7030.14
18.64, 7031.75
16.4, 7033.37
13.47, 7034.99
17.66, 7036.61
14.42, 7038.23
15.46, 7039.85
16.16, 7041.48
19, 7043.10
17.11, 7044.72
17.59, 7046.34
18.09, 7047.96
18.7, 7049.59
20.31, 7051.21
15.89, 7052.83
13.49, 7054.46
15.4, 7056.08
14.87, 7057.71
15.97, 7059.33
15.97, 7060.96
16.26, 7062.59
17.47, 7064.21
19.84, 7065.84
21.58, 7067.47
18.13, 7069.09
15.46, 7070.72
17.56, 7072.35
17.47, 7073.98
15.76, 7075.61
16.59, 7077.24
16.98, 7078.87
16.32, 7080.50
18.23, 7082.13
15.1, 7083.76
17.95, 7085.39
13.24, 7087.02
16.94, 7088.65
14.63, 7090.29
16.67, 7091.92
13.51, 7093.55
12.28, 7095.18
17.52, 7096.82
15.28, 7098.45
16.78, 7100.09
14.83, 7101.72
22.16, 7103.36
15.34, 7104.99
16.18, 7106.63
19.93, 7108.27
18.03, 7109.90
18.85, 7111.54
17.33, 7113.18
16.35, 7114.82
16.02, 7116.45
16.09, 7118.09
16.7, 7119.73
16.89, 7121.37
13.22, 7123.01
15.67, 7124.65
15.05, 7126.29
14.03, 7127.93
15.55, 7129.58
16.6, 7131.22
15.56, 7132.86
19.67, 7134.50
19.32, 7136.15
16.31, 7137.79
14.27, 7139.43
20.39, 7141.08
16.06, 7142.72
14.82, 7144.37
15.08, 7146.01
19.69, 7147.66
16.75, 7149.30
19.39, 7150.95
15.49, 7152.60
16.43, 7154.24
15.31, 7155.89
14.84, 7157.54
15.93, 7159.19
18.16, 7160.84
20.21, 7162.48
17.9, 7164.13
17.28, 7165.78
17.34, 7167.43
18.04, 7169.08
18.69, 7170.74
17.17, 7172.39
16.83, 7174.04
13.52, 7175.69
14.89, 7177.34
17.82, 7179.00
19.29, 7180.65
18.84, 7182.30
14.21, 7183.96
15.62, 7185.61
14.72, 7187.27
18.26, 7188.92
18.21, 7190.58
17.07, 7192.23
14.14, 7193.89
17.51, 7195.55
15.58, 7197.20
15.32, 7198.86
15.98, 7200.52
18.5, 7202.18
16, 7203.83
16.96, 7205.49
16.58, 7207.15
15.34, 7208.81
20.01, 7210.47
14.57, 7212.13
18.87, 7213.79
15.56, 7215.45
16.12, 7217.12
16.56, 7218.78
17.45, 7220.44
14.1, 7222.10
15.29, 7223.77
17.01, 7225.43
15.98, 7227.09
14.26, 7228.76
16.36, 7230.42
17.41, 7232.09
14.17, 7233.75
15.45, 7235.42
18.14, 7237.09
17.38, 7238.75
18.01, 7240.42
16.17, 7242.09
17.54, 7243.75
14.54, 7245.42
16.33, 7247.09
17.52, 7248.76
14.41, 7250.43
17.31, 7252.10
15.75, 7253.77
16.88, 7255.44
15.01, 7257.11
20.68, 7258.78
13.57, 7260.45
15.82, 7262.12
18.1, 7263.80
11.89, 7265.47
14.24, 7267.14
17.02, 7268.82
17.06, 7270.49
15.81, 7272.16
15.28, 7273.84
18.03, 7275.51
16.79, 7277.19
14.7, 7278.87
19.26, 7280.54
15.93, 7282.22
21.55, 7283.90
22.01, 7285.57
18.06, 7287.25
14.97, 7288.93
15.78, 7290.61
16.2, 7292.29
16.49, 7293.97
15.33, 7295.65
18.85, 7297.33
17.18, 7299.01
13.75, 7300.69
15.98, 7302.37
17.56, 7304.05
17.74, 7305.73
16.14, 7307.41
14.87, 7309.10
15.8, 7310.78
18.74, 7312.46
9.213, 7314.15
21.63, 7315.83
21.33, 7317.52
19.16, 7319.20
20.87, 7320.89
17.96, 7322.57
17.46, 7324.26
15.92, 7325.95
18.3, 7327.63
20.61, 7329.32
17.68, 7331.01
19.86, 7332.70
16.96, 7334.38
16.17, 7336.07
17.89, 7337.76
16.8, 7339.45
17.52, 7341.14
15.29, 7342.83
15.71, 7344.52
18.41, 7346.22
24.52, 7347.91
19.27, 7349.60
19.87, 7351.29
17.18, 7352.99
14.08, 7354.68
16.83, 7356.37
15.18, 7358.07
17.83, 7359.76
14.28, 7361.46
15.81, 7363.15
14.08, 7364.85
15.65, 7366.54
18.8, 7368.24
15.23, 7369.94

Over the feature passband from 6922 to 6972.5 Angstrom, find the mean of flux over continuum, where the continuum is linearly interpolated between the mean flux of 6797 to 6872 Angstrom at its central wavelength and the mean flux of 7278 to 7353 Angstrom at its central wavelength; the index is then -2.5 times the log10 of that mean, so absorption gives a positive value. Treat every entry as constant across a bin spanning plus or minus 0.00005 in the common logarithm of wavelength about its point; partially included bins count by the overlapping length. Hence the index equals 0.06 mag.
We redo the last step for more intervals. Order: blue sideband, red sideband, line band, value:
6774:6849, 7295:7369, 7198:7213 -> 0.06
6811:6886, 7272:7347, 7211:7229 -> 0.09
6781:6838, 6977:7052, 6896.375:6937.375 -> -0.02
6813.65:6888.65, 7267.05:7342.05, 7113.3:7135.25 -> 0.10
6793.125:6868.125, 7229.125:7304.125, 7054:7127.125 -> 0.04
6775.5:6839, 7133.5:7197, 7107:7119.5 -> -0.02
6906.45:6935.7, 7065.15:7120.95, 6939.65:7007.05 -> 0.04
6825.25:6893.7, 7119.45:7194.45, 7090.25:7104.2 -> 0.06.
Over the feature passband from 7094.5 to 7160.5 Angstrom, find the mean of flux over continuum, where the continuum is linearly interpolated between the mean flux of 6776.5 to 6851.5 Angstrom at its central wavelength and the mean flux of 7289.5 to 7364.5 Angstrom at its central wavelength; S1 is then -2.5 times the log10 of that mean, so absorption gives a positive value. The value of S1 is 0.07 mag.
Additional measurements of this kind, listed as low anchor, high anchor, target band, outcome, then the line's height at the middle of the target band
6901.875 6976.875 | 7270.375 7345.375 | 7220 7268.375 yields 0.08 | 17.3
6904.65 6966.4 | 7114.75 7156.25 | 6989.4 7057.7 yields -0.01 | 17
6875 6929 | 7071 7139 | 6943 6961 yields 0.11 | 17.8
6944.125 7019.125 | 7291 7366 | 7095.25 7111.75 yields 0.00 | 17.3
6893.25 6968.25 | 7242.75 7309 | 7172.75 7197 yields 0.02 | 16.8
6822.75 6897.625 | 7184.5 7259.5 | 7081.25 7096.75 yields 0.10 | 17.1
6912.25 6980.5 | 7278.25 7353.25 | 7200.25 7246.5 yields 0.07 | 17.5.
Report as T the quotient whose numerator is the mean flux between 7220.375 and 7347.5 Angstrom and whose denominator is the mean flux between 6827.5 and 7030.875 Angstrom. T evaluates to 1.0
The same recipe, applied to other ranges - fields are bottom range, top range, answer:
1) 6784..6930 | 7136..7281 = 0.92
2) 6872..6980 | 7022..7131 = 0.94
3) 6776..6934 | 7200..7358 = 0.93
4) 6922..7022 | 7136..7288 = 0.96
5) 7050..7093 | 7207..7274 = 0.97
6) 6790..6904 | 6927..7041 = 0.95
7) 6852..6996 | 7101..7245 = 0.95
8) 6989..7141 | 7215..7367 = 1.00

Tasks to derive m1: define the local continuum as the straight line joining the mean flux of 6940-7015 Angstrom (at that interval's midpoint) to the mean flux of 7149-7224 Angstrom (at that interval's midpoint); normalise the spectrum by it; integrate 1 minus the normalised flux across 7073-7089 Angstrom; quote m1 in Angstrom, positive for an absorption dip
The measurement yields 0.5 Angstrom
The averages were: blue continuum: 17.2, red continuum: 16.7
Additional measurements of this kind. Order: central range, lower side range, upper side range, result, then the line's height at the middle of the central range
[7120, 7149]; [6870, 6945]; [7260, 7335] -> 1.8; 17.5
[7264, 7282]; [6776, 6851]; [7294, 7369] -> 1.3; 17.4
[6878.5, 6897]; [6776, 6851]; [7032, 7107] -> -1.0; 17.7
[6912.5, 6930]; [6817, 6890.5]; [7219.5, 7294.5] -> -0.1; 17.7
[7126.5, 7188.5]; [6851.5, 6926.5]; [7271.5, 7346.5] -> 2.6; 17.6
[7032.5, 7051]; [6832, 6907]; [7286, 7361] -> 1.0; 17.9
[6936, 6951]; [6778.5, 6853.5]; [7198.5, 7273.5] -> 1.7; 17.6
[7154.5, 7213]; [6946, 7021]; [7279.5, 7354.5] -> 2.7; 17.6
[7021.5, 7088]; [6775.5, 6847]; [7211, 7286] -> 1.6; 17.2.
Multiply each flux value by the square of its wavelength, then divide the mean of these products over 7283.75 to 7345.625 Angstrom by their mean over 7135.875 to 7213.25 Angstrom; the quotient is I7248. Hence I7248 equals 1.07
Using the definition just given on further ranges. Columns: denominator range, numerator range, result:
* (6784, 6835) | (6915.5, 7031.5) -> 1.03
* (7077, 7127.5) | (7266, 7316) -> 1.07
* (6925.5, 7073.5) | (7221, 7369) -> 1.07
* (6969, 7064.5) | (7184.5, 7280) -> 1.01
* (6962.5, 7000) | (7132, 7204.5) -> 1.00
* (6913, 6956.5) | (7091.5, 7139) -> 1.02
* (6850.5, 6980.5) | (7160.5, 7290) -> 1.03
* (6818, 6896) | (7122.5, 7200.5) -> 1.00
